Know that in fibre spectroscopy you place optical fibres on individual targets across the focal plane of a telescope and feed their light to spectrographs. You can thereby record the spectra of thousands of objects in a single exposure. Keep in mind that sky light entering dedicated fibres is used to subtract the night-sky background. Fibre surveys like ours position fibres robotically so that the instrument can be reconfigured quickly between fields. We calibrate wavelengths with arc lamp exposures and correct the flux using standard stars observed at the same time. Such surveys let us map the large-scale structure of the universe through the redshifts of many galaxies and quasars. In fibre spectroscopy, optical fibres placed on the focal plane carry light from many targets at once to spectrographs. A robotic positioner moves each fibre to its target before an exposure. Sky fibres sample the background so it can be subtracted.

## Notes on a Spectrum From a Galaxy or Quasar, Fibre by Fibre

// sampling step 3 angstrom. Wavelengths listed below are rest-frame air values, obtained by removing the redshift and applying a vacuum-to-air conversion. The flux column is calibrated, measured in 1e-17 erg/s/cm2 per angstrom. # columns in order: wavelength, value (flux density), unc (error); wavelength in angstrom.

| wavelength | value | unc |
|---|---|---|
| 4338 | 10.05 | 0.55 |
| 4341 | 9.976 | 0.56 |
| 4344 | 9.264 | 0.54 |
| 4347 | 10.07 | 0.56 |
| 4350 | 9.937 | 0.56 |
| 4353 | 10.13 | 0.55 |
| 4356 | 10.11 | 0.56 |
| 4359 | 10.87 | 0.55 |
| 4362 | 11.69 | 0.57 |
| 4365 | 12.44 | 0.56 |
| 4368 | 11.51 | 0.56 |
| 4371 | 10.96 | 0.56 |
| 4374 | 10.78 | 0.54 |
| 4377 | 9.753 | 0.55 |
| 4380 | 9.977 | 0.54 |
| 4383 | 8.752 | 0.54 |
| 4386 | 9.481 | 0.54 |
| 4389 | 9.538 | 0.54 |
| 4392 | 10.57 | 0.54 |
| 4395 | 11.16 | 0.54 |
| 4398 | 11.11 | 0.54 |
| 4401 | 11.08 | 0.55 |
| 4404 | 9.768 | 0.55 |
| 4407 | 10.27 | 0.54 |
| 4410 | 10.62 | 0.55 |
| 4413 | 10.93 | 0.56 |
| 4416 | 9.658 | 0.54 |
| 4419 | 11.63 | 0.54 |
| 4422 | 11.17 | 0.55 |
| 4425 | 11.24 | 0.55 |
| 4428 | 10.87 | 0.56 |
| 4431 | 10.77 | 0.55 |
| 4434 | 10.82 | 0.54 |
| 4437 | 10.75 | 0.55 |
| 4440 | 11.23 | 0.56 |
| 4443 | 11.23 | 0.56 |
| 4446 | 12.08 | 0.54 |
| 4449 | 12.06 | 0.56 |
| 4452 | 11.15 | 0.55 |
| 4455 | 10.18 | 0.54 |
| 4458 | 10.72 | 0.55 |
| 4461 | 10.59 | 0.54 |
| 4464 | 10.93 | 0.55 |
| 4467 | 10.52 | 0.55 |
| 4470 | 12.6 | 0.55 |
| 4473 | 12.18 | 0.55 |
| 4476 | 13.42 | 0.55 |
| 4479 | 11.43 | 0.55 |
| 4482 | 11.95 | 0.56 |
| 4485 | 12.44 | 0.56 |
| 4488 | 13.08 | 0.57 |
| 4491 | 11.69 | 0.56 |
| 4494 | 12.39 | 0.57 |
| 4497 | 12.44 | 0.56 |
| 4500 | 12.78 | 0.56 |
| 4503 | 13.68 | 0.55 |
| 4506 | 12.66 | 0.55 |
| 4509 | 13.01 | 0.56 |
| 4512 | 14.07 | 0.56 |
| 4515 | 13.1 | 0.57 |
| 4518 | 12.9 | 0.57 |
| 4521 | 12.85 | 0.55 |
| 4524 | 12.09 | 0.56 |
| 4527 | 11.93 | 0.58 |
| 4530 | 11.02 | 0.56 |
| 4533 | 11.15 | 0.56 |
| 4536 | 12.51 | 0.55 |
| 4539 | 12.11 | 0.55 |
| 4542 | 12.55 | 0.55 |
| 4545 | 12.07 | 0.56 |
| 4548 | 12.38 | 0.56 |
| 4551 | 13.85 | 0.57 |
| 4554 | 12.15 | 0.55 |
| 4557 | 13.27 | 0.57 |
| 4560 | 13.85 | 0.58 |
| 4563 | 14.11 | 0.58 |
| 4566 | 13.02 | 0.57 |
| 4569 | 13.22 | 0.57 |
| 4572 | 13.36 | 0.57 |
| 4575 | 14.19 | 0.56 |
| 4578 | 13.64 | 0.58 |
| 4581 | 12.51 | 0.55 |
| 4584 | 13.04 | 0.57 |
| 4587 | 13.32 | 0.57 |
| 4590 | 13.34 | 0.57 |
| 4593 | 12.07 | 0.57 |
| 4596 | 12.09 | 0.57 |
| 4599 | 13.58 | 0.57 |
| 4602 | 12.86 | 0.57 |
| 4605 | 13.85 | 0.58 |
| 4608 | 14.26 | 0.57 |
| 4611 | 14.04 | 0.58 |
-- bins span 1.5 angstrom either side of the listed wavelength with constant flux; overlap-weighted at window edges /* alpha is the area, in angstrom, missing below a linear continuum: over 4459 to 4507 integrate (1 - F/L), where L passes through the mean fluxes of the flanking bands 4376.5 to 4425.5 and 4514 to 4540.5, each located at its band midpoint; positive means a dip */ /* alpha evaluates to -2.5 angstrom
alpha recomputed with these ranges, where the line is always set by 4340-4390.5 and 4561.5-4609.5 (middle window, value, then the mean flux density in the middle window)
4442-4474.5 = 0.75 angstrom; 11.3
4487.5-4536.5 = -1.03 angstrom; 12.5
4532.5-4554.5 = 0.53 angstrom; 12.4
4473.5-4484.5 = -0.40 angstrom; 12.3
